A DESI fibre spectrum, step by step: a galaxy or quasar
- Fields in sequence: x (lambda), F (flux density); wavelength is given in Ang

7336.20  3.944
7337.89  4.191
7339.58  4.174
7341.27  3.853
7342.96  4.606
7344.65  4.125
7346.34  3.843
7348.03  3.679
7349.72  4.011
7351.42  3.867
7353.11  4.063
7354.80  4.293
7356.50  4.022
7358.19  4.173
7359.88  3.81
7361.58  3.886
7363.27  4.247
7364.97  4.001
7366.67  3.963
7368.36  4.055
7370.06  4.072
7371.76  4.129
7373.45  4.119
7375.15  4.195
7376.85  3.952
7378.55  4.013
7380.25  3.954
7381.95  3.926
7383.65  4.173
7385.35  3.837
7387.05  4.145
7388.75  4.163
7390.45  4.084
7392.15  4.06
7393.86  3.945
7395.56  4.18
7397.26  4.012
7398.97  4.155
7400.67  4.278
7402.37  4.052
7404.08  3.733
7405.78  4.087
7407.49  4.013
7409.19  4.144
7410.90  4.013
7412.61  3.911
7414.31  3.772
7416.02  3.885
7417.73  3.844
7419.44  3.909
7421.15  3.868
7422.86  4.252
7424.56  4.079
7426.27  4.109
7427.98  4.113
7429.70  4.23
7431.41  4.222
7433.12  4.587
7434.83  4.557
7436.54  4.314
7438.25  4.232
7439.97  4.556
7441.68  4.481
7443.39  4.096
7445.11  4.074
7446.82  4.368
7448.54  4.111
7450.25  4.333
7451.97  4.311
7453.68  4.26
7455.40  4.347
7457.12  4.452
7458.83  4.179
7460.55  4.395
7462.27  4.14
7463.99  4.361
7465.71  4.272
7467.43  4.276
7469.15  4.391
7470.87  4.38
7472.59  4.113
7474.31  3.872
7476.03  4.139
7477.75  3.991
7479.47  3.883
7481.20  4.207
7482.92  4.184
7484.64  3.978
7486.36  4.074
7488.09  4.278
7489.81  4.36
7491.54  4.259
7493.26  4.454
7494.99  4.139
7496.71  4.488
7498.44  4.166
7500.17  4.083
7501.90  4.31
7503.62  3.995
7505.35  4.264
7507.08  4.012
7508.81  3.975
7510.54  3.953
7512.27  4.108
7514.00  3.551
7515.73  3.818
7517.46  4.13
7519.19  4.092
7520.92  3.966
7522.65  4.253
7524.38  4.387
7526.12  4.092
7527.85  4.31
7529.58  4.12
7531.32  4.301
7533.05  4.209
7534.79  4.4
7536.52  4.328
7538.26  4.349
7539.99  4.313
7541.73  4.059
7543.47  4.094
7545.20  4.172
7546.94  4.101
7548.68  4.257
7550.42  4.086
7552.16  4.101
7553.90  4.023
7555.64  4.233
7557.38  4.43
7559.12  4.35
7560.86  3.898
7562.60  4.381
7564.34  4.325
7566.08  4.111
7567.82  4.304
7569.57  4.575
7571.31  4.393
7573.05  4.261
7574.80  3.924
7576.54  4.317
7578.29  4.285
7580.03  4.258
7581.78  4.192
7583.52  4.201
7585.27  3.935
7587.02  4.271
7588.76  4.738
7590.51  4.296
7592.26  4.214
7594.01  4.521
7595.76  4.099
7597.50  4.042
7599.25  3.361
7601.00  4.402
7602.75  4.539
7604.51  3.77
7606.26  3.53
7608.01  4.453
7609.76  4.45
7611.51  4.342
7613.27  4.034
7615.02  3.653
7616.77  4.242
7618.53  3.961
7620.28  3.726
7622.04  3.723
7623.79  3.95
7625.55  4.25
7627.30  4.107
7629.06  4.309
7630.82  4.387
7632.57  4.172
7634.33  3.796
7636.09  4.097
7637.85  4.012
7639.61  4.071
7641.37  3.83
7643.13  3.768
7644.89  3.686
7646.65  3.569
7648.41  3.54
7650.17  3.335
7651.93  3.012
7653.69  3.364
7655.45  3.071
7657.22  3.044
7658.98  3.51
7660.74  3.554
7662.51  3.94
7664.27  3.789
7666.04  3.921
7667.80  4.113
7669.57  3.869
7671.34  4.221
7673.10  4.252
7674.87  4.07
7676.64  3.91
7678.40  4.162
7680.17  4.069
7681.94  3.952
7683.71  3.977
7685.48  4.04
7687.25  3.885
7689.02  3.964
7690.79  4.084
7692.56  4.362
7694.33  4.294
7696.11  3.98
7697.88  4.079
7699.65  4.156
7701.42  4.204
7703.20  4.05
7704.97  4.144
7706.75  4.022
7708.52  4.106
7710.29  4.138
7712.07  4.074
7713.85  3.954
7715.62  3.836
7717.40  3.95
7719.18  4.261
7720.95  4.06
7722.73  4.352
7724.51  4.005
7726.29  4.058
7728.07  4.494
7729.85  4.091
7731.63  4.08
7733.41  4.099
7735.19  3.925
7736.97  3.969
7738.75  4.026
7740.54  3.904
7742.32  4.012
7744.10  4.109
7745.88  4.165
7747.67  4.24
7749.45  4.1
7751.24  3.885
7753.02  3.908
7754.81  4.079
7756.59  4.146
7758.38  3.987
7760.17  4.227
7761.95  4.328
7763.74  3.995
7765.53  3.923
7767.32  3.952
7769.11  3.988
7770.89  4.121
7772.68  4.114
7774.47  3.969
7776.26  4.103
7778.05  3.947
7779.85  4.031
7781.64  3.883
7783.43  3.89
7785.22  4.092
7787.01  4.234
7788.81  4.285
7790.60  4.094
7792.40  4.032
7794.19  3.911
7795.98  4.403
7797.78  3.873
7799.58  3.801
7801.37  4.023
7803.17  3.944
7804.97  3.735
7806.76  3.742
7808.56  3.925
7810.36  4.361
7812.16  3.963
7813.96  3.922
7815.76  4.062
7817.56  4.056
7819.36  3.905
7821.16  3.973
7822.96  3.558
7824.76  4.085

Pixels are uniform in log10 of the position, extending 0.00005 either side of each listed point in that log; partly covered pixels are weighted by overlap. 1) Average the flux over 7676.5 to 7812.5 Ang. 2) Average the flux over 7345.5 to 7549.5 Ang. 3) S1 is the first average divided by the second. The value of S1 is 0.98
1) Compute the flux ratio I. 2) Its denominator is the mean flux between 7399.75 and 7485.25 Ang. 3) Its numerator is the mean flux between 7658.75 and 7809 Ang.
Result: 1.0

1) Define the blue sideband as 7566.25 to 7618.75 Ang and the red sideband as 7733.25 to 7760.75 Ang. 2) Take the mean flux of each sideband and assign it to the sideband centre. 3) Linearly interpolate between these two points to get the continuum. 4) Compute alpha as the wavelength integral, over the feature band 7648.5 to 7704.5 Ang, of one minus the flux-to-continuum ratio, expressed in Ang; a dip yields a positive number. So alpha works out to 3.2 Ang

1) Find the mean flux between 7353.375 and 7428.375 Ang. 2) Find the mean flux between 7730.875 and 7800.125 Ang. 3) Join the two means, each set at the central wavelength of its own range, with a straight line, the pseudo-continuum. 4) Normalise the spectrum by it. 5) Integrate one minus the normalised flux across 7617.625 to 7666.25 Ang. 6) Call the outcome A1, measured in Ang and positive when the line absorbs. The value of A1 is 3.4 Ang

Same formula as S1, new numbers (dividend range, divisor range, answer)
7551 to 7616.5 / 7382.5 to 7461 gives 1.01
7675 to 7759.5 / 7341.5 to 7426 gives 1.01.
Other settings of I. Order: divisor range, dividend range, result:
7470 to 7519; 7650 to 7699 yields 0.94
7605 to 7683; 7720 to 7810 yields 1.04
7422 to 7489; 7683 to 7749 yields 0.96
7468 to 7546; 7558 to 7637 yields 1.00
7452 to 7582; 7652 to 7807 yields 0.95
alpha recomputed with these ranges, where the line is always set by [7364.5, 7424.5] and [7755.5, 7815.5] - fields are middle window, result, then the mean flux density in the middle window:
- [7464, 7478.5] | -0.6 Ang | 4.19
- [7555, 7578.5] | -1.4 Ang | 4.27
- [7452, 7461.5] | -0.7 Ang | 4.32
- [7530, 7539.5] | -0.7 Ang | 4.31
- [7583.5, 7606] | -0.8 Ang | 4.16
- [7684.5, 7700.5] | -0.3 Ang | 4.09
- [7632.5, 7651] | 1.1 Ang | 3.79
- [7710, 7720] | 0.0 Ang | 4.02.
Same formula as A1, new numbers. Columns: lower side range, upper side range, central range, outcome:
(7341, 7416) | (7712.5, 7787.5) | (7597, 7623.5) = 0.2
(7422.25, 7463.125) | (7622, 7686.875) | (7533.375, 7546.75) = -0.5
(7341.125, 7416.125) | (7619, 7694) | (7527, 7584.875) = -4.4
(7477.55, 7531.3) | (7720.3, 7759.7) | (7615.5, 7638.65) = 0.3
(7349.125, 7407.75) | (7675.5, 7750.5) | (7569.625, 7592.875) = -1.1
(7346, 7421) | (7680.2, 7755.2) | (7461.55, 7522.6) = -1.5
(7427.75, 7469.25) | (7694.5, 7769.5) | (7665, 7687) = 0.4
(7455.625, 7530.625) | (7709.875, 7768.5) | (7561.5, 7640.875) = -0.6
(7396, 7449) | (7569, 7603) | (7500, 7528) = 0.8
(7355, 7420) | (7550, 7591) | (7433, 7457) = -1.4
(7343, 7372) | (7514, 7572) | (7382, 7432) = 0.4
